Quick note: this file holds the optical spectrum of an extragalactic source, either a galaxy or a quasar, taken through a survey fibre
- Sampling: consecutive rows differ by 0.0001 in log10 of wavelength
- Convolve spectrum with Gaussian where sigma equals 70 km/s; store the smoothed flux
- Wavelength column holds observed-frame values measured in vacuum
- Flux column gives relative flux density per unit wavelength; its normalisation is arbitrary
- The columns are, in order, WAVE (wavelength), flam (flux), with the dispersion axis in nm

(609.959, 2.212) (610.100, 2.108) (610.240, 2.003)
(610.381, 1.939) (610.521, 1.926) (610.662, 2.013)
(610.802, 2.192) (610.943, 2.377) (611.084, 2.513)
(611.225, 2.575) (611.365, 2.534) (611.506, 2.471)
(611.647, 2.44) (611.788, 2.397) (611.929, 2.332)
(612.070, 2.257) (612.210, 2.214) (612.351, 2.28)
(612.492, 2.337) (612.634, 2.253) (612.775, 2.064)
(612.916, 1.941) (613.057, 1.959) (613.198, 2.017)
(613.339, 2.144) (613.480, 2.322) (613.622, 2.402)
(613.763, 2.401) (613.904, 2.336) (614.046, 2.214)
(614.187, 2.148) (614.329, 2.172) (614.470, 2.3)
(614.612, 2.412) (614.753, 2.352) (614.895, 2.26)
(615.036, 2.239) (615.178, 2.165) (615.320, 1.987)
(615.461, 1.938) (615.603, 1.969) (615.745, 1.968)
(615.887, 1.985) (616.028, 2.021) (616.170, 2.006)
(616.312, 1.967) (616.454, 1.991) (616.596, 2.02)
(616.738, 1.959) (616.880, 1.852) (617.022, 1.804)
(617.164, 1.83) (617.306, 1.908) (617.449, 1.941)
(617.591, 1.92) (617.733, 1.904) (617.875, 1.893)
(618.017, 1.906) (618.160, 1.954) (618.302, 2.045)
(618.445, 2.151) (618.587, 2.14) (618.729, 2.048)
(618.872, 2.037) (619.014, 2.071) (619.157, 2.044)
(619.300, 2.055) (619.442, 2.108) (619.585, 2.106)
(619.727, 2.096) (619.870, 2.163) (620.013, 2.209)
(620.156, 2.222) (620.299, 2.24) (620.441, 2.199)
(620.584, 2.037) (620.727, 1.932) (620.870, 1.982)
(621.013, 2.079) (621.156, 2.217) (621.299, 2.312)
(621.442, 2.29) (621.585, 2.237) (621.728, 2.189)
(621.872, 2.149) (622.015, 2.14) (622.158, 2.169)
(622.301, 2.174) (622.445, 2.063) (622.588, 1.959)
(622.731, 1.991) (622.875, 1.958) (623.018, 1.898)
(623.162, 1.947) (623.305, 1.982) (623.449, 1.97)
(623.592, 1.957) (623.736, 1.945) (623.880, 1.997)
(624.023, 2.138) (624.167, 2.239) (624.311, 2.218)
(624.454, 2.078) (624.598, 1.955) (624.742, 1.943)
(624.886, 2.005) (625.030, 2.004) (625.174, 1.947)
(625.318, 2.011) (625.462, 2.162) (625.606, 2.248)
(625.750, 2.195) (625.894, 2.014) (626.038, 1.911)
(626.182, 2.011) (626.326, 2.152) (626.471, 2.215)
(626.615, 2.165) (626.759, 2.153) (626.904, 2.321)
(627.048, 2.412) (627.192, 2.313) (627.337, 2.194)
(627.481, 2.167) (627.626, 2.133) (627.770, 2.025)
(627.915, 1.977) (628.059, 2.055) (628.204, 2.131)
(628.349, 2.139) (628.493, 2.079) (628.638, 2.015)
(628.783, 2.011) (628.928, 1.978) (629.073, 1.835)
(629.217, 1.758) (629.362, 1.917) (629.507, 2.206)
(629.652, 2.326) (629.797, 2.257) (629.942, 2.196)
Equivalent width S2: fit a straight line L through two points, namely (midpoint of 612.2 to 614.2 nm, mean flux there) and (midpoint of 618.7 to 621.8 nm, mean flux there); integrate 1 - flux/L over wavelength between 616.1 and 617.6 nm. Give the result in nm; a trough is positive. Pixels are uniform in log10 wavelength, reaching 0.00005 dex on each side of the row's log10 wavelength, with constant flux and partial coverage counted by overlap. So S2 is 0.17 nm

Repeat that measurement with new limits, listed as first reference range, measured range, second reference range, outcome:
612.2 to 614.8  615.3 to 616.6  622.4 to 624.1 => 0.11 nm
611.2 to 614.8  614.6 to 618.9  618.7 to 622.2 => 0.37 nm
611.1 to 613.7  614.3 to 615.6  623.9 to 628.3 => 0.03 nm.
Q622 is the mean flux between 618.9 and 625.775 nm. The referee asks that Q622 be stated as 2.09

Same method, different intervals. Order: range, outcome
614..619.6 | 2.04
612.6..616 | 2.16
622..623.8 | 2.01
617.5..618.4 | 1.94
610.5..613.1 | 2.28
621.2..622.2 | 2.21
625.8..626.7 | 2.08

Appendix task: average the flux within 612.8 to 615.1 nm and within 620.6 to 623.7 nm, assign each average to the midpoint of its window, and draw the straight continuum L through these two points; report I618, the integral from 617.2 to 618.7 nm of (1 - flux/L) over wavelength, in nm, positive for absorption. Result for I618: 0.12 nm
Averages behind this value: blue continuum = 2.22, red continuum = 2.07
